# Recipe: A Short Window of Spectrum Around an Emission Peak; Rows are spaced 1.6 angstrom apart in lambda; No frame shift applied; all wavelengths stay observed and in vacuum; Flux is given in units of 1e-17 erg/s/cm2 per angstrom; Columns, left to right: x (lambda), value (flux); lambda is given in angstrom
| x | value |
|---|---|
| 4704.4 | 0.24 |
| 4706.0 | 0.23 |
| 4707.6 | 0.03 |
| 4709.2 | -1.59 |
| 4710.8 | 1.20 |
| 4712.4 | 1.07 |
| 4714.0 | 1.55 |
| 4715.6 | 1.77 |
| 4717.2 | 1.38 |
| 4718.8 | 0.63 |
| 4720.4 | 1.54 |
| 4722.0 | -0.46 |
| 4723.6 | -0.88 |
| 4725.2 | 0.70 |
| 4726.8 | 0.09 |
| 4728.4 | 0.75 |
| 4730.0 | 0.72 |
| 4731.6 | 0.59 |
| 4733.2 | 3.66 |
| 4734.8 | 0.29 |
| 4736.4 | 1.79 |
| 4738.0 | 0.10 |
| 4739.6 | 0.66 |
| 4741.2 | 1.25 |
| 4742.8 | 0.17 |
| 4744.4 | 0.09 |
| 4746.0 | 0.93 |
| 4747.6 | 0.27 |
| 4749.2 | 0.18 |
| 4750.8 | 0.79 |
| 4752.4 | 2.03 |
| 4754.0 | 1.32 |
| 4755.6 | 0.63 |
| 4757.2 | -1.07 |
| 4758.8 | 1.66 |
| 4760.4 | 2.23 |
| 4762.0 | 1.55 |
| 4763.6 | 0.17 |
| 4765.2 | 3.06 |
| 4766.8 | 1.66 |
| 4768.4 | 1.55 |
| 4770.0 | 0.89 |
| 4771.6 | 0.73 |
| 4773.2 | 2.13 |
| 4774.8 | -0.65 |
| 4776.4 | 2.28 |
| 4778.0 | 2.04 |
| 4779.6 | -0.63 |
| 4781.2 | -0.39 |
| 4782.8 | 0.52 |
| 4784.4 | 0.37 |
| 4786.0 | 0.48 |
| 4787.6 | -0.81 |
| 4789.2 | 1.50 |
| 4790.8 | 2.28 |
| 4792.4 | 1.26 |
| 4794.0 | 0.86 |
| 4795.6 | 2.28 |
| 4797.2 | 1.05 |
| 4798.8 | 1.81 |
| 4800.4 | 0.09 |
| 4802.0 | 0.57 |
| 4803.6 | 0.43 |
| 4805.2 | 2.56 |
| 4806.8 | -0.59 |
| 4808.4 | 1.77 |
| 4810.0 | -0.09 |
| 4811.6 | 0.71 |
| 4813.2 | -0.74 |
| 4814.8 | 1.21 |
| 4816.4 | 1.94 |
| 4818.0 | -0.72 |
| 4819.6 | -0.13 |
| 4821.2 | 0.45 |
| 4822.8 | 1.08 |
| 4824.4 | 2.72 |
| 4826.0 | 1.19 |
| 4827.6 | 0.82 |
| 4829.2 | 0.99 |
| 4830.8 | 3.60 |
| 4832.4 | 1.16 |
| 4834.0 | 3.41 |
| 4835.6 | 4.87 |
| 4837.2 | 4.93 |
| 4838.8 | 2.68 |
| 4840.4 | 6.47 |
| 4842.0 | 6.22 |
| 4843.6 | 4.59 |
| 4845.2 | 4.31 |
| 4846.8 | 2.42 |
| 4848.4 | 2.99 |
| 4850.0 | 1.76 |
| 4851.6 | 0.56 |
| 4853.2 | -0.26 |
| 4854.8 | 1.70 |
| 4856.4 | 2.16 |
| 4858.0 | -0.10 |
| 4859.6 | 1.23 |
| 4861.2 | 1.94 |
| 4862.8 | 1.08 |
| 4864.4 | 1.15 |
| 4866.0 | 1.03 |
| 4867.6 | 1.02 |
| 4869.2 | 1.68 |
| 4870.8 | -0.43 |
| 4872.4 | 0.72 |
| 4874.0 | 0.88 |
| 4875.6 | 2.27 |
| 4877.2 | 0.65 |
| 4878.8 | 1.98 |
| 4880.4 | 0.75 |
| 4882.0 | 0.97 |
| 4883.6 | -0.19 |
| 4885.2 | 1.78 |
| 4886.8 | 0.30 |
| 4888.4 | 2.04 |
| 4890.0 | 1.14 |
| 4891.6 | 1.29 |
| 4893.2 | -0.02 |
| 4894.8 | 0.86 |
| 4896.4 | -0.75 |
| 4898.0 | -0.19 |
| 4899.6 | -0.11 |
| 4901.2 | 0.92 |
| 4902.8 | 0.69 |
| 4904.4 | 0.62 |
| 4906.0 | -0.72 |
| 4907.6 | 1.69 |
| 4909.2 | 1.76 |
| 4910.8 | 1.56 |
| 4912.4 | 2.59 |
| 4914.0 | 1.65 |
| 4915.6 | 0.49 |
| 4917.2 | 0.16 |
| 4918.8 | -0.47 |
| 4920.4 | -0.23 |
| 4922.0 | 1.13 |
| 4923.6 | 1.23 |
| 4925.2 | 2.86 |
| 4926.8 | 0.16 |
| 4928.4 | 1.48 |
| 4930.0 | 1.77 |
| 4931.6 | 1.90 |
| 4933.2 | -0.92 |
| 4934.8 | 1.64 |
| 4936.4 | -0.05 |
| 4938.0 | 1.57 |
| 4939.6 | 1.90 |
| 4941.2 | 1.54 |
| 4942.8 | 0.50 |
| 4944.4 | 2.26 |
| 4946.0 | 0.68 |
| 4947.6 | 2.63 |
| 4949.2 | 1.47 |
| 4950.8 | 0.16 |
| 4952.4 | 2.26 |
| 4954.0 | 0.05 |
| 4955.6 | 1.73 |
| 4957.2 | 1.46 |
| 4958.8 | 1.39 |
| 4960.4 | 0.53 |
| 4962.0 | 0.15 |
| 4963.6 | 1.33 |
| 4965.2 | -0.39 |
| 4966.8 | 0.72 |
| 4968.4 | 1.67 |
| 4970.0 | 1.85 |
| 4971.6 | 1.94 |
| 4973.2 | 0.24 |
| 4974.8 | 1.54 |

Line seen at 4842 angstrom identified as [O II]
